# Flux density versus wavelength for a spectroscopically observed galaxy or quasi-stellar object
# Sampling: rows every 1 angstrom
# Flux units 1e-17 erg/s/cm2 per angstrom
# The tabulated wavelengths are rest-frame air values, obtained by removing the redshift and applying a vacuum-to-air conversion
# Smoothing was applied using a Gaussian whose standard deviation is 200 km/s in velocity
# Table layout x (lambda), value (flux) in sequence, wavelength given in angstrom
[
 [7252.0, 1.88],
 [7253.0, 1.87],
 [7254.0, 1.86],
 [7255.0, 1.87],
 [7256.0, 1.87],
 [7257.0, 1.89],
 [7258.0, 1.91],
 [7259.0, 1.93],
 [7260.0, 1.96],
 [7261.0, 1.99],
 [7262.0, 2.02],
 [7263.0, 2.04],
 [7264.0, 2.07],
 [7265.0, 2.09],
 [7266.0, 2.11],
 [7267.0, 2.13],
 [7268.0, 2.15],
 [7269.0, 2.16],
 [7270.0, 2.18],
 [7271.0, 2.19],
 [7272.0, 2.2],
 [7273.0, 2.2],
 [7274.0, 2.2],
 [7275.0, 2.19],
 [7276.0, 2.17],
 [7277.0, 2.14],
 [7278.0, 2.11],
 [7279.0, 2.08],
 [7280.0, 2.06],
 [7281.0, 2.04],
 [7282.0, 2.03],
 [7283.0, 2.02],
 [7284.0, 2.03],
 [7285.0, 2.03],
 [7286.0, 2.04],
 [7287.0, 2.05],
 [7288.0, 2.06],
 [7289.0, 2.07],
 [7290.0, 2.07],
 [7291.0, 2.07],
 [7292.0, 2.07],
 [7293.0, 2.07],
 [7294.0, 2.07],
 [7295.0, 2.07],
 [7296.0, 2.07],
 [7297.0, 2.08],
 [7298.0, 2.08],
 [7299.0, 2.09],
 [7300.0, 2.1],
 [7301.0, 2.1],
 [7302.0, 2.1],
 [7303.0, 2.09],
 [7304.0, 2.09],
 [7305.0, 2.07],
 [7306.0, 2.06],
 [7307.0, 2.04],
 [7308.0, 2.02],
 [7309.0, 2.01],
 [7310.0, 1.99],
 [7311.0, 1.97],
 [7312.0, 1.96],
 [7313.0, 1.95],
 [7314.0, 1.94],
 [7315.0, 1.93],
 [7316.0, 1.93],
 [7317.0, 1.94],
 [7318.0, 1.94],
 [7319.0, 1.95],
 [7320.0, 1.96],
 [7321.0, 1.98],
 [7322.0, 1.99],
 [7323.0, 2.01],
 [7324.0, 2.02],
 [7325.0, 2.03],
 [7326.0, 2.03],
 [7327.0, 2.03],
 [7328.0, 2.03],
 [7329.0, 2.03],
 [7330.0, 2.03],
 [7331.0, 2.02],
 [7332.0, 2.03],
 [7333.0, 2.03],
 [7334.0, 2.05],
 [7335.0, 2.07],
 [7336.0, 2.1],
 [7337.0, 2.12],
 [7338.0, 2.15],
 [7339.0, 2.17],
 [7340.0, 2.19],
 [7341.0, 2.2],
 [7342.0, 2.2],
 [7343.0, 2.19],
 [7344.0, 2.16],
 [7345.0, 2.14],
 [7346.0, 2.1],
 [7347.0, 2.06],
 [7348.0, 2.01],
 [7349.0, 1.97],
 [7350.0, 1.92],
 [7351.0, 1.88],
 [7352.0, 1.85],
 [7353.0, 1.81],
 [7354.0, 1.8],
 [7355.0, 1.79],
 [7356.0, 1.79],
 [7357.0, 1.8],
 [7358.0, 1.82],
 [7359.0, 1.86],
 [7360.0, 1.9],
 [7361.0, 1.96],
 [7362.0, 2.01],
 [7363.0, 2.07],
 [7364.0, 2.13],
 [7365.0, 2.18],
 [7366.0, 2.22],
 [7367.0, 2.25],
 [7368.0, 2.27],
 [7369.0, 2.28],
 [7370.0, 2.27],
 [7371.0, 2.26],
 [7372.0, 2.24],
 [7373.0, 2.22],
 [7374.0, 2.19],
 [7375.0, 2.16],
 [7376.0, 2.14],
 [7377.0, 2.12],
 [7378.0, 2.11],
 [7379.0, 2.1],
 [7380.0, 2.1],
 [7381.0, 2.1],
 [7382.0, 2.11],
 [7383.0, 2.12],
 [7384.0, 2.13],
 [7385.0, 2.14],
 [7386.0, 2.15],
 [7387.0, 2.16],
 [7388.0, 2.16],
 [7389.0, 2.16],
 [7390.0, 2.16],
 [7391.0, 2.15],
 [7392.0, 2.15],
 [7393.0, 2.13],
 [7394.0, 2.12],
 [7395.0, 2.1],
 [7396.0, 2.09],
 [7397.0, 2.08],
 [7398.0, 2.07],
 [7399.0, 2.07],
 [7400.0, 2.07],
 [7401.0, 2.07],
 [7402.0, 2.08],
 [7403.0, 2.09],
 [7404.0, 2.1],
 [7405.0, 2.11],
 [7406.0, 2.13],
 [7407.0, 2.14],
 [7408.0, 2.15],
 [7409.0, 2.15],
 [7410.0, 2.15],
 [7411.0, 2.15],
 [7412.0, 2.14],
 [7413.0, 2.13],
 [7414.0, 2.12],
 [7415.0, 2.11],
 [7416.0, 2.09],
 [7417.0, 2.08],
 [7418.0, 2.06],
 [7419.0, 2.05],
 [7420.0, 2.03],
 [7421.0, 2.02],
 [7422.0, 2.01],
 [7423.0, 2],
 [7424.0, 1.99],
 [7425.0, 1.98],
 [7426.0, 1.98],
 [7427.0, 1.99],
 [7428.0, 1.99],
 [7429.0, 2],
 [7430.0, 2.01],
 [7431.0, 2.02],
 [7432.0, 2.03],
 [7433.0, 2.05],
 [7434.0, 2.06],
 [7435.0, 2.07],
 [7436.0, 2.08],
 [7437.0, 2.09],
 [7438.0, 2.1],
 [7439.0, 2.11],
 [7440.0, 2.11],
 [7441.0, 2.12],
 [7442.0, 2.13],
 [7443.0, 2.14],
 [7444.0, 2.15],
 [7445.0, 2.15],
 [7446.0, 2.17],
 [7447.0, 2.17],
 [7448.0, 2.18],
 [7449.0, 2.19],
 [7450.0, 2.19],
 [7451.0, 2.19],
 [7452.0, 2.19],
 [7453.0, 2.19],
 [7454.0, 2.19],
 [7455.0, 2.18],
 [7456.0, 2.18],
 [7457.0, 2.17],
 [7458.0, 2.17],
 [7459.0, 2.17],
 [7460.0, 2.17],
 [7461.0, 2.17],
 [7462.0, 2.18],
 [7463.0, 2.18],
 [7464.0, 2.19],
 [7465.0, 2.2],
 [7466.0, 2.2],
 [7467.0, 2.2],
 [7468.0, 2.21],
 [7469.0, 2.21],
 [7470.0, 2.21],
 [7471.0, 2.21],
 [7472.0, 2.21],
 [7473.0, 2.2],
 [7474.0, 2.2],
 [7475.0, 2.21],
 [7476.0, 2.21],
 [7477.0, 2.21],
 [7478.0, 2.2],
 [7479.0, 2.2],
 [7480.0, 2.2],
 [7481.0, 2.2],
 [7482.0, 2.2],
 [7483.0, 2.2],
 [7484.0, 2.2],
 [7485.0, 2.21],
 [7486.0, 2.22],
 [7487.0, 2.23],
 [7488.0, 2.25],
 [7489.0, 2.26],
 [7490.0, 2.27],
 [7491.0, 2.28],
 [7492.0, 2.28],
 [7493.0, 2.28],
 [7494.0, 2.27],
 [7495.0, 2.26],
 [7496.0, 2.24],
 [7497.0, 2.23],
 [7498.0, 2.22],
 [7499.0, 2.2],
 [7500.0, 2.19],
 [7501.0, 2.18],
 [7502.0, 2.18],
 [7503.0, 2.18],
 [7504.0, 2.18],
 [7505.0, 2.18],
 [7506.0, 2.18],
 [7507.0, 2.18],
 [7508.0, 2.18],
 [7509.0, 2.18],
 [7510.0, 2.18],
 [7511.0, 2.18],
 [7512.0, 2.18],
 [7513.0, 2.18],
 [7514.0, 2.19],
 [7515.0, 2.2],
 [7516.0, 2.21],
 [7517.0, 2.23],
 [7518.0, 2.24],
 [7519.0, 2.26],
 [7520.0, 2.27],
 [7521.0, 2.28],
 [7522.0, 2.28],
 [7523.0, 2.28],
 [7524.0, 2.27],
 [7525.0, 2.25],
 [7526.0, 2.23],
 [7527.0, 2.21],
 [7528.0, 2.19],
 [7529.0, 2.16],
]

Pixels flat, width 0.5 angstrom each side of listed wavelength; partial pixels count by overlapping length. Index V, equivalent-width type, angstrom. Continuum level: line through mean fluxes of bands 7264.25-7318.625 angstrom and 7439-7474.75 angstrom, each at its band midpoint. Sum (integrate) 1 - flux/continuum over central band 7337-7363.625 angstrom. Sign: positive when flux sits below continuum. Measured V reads 1.4 angstrom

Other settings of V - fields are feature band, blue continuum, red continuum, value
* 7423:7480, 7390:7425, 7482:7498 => 0.9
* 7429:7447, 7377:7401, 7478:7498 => 0.7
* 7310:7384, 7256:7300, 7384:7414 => 1.9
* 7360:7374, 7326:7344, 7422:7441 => -0.6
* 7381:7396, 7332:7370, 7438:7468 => -0.3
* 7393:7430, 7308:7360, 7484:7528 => 0.4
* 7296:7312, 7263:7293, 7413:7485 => 0.4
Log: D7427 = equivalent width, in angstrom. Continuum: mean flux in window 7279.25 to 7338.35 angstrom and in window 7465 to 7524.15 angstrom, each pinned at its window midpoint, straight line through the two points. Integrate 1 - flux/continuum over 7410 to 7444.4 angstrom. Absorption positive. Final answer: 1.4 angstrom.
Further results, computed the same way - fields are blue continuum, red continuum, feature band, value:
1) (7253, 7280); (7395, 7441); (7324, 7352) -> 0.00 angstrom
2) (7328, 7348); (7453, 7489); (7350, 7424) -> 1.93 angstrom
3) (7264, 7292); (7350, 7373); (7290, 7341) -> 0.68 angstrom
